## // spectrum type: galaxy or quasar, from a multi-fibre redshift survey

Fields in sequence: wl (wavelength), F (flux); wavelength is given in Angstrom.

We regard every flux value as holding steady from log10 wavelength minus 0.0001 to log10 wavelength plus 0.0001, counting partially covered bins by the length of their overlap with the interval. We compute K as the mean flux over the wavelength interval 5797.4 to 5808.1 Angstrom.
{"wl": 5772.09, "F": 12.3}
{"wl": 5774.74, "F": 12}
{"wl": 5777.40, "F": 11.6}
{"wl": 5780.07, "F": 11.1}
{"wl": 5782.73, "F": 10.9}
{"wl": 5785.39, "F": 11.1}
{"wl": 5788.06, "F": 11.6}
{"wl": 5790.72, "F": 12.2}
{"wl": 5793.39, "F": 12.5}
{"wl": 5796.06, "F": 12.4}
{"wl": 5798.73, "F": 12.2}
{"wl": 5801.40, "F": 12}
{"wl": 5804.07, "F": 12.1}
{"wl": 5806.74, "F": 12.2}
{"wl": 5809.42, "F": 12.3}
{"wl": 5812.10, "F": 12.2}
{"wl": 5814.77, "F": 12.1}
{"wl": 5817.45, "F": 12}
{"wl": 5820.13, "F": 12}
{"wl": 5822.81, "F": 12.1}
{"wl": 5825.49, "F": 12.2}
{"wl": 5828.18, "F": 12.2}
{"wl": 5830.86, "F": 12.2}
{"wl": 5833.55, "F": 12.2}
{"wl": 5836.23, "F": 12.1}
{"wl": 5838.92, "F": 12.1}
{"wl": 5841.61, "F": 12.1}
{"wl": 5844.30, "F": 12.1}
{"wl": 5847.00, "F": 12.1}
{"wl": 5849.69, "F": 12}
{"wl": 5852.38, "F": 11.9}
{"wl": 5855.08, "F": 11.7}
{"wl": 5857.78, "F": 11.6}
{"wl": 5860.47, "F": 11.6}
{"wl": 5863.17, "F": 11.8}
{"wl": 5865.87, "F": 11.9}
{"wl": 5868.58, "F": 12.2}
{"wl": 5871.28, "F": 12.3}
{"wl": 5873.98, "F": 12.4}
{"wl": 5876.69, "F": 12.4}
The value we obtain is 12.1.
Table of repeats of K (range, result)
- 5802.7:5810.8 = 12.2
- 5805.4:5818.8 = 12.2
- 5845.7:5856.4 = 11.9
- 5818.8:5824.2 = 12.1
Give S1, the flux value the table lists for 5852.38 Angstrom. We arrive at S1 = 11.9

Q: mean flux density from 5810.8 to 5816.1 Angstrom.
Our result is 12.2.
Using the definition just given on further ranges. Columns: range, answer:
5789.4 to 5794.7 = 12.3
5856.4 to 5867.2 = 11.7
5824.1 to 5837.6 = 12.2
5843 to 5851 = 12.1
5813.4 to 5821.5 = 12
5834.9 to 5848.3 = 12.1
